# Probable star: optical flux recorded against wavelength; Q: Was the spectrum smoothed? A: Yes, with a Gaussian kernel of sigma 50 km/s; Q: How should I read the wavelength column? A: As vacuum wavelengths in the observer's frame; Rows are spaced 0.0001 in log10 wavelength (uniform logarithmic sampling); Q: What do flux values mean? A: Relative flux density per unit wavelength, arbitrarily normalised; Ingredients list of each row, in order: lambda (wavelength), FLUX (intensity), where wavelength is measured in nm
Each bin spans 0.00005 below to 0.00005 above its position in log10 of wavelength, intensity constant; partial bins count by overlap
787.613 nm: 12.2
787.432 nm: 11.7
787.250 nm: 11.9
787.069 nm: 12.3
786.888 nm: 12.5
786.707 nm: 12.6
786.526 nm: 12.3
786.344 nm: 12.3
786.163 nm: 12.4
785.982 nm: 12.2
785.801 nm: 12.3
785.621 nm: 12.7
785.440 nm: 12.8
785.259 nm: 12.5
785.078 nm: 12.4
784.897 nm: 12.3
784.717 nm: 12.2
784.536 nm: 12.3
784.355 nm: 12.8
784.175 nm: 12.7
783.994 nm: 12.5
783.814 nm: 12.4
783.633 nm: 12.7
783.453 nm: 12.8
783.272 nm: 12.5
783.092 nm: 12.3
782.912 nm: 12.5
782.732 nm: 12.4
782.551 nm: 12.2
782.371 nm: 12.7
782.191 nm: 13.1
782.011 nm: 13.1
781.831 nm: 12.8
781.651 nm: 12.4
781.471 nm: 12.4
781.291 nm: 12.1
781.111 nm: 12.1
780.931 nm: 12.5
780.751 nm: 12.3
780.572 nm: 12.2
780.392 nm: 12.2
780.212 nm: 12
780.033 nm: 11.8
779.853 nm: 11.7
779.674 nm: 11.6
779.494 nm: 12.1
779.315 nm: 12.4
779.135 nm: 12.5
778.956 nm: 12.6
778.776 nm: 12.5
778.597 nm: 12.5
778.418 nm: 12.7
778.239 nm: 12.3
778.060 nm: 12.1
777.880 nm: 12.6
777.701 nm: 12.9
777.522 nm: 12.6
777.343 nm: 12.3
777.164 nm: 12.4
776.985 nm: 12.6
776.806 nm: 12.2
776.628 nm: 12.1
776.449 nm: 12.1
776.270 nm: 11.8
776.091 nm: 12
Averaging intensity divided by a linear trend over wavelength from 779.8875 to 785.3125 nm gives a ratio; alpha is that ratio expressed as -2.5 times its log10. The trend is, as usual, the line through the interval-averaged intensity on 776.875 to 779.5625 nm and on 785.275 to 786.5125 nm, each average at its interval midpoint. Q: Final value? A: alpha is 0.002 mag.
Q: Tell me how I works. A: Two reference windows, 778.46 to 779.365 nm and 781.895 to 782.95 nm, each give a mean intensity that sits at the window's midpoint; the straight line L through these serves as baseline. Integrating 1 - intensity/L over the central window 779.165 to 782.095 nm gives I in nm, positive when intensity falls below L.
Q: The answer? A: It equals 0.08 nm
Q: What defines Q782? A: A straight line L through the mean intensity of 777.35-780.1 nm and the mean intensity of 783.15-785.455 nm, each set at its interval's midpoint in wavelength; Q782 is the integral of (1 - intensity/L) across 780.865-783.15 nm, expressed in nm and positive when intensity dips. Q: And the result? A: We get -0.013 nm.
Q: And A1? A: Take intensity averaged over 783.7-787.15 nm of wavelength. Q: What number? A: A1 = 12.4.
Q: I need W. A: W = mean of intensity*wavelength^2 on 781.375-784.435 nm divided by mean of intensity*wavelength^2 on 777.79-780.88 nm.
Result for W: 1.04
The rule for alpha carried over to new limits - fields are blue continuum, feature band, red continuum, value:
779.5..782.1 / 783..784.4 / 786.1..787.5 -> -0.03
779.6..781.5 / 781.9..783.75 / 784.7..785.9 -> -0.03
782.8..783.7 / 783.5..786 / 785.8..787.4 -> -0.01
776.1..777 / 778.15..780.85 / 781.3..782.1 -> 0.01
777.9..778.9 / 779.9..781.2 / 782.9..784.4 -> 0.03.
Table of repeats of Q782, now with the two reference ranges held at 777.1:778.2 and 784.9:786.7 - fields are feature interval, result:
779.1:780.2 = 0.04 nm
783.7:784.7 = -0.01 nm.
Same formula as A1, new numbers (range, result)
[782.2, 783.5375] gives 12.5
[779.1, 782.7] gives 12.3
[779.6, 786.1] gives 12.4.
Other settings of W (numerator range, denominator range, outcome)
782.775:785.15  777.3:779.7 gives 1.02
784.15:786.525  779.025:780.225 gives 1.05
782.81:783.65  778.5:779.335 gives 1.02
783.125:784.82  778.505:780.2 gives 1.04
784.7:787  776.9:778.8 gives 1.02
